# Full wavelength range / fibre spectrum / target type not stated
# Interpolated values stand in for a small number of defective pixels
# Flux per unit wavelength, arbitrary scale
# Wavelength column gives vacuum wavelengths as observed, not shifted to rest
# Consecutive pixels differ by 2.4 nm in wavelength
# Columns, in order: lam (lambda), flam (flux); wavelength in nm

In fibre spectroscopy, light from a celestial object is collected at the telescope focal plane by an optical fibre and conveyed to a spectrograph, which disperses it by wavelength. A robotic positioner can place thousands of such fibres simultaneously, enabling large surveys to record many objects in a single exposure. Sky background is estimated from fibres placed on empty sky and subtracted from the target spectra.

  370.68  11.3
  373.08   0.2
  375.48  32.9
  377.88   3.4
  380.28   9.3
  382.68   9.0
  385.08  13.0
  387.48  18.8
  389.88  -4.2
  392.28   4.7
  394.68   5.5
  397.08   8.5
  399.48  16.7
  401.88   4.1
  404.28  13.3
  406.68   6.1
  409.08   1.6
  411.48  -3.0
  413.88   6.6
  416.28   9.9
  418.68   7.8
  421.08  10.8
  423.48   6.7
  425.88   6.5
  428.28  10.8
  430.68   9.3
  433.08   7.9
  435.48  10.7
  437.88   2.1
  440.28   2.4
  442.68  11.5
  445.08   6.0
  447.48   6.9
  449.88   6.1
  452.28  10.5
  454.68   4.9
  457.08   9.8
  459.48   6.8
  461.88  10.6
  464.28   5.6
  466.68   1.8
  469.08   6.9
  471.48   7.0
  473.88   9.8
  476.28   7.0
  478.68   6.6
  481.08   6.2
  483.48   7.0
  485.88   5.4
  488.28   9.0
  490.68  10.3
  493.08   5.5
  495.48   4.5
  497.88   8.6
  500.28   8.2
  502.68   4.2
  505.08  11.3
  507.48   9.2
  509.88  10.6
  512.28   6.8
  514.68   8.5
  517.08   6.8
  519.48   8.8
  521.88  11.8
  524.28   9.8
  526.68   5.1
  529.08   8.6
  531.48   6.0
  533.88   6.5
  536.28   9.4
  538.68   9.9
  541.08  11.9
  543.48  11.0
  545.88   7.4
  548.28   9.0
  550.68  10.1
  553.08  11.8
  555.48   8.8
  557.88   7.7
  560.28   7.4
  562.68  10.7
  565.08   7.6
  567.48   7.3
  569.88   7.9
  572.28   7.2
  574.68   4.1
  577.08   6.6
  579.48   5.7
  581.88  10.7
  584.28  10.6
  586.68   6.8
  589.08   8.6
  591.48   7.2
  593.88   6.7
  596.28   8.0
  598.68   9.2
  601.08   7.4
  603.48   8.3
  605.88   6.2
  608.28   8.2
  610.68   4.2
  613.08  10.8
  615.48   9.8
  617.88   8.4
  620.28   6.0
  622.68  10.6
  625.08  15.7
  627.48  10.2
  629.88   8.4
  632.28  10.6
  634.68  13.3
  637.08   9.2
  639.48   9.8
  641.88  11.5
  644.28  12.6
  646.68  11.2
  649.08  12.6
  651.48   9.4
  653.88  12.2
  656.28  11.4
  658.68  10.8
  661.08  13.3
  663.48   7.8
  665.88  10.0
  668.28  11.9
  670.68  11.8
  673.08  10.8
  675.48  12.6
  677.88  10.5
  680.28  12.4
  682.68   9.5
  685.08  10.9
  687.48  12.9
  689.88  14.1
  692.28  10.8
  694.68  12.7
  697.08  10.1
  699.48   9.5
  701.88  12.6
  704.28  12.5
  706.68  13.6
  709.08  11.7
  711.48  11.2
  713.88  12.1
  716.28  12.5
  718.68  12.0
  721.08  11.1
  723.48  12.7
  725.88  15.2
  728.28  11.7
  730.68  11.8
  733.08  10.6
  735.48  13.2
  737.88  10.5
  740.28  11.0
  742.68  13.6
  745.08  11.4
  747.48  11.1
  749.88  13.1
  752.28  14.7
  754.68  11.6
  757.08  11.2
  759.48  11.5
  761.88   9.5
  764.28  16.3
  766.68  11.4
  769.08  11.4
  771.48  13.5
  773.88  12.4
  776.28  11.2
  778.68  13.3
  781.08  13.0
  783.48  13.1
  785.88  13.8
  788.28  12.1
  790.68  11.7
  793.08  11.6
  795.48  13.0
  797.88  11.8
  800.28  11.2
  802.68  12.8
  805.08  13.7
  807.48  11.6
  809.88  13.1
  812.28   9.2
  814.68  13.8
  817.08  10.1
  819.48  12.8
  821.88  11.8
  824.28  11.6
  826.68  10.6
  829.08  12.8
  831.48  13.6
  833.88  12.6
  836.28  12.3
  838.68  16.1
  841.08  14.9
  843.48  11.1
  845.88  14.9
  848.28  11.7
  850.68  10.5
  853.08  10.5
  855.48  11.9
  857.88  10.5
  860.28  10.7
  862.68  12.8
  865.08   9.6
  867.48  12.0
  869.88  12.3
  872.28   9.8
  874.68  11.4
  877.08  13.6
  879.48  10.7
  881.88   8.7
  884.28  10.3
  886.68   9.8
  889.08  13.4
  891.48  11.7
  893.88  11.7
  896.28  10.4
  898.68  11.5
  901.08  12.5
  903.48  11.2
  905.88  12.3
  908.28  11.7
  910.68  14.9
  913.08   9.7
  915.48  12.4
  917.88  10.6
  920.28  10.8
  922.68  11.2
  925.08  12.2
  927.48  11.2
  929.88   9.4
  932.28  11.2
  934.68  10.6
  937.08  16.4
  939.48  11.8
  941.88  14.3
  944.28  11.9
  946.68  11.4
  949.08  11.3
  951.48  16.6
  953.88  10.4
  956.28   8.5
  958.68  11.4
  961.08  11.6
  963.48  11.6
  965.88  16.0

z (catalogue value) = 0.674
